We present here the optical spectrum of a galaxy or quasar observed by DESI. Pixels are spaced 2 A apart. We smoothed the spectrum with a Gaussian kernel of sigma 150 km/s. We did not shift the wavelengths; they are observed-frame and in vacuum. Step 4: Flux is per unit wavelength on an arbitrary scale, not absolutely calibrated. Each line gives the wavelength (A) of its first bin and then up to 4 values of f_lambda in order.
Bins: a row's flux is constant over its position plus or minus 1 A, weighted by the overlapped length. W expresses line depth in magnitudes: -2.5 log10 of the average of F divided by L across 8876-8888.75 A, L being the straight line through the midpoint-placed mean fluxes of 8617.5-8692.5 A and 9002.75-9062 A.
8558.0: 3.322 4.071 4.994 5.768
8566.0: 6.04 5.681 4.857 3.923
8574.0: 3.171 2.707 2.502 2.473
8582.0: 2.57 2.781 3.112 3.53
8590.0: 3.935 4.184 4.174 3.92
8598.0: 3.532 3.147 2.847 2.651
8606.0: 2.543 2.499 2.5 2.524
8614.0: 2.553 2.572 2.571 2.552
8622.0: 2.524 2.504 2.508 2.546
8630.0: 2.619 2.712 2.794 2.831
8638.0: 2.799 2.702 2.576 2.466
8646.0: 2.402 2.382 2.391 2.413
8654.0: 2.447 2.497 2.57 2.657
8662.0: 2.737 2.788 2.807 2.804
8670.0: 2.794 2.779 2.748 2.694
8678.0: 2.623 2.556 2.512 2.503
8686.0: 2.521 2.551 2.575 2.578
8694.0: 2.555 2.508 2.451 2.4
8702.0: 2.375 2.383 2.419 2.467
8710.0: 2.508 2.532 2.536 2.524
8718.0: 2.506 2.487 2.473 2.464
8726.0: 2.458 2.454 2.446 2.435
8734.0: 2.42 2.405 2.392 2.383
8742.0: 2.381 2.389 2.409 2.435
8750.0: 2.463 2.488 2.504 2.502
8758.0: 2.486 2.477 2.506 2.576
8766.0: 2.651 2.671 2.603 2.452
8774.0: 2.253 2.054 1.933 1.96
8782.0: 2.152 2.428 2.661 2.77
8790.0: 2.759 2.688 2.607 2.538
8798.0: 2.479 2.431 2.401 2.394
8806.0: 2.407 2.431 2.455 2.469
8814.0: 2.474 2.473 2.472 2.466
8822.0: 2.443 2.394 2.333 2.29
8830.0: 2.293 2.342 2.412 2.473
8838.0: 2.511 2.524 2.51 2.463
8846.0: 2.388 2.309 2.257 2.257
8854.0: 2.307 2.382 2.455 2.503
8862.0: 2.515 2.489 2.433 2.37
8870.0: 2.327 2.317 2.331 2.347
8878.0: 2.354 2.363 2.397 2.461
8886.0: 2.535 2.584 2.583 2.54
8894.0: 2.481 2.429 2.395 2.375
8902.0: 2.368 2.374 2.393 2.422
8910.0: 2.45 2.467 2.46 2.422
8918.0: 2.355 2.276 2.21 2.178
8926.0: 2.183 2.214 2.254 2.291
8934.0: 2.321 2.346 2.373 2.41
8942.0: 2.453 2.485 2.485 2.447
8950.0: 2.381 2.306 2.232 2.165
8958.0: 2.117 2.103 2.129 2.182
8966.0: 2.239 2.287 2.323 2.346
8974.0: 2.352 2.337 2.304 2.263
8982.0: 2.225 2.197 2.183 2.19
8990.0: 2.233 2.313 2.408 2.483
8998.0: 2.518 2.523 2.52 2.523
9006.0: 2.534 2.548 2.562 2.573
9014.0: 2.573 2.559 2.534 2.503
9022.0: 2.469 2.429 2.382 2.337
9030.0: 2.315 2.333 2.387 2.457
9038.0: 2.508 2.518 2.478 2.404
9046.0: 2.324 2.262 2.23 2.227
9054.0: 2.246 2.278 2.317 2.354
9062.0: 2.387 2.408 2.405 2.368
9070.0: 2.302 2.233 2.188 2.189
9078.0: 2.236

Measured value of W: 0.02 mag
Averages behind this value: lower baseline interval 2.61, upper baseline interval 2.42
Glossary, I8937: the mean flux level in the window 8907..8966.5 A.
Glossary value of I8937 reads 2.31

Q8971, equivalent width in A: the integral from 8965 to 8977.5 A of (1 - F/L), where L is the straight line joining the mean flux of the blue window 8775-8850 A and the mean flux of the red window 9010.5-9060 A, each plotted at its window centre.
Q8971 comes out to 0.5 A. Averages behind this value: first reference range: 2.42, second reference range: 2.4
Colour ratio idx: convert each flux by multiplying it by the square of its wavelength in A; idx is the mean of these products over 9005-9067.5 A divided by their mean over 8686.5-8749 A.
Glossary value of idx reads 1.05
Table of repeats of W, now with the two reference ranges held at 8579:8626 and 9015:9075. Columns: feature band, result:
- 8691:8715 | 0.14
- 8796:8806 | 0.11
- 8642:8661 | 0.17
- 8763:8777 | 0.11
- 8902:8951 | 0.07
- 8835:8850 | 0.08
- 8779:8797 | 0.08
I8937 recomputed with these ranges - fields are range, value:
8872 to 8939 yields 2.38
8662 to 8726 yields 2.56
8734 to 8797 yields 2.45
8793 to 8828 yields 2.45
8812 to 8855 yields 2.4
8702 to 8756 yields 2.45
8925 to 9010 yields 2.33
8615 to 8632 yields 2.56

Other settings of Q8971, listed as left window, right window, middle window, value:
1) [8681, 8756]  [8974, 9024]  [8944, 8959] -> 0.7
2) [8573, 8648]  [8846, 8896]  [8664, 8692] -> 0.8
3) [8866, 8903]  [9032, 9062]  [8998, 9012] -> -1.0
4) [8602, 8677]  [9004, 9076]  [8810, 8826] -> 0.4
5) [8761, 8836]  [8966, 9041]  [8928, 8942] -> 0.5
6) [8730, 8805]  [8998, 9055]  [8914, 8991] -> 4.9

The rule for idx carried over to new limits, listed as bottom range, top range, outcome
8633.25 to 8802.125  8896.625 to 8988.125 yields 0.97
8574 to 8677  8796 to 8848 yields 0.91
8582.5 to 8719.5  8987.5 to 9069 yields 0.97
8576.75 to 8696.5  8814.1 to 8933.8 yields 0.92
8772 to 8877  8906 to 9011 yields 1.00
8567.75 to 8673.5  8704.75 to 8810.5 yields 0.88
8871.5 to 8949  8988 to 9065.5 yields 1.04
